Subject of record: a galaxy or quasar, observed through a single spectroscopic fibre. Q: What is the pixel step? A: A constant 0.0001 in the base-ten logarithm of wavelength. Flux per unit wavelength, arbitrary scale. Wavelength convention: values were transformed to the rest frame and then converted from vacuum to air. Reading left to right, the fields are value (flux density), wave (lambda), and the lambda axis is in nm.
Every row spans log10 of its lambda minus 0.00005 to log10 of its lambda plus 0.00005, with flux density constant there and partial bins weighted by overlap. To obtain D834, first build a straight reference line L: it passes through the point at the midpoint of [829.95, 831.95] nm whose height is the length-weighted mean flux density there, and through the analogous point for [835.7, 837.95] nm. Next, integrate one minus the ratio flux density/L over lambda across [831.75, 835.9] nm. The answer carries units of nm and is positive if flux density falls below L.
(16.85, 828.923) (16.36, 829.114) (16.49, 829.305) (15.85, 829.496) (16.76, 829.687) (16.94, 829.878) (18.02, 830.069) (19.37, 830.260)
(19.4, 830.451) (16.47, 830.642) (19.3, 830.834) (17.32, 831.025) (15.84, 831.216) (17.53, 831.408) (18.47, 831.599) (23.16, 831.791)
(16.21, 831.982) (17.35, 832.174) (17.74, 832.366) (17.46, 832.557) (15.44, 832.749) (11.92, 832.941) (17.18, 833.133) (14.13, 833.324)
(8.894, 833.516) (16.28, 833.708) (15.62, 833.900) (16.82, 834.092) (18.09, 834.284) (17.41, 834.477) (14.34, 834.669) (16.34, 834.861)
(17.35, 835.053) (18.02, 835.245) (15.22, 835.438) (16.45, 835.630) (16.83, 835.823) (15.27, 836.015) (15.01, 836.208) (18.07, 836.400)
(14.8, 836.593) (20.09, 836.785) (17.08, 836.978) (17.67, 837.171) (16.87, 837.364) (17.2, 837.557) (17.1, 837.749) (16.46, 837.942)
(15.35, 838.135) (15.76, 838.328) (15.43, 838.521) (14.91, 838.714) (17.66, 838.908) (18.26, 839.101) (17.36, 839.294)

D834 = 0.34 nm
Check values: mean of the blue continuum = 18.4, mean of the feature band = 16.2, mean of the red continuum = 16.9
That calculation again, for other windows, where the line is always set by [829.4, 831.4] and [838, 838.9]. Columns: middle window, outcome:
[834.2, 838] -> -0.14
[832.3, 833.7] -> 0.18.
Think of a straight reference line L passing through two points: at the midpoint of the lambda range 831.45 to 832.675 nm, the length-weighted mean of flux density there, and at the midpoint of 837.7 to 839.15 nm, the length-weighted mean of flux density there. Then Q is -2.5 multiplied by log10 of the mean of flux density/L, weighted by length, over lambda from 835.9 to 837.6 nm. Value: -0.005 mag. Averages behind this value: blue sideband 18.3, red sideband 16.3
